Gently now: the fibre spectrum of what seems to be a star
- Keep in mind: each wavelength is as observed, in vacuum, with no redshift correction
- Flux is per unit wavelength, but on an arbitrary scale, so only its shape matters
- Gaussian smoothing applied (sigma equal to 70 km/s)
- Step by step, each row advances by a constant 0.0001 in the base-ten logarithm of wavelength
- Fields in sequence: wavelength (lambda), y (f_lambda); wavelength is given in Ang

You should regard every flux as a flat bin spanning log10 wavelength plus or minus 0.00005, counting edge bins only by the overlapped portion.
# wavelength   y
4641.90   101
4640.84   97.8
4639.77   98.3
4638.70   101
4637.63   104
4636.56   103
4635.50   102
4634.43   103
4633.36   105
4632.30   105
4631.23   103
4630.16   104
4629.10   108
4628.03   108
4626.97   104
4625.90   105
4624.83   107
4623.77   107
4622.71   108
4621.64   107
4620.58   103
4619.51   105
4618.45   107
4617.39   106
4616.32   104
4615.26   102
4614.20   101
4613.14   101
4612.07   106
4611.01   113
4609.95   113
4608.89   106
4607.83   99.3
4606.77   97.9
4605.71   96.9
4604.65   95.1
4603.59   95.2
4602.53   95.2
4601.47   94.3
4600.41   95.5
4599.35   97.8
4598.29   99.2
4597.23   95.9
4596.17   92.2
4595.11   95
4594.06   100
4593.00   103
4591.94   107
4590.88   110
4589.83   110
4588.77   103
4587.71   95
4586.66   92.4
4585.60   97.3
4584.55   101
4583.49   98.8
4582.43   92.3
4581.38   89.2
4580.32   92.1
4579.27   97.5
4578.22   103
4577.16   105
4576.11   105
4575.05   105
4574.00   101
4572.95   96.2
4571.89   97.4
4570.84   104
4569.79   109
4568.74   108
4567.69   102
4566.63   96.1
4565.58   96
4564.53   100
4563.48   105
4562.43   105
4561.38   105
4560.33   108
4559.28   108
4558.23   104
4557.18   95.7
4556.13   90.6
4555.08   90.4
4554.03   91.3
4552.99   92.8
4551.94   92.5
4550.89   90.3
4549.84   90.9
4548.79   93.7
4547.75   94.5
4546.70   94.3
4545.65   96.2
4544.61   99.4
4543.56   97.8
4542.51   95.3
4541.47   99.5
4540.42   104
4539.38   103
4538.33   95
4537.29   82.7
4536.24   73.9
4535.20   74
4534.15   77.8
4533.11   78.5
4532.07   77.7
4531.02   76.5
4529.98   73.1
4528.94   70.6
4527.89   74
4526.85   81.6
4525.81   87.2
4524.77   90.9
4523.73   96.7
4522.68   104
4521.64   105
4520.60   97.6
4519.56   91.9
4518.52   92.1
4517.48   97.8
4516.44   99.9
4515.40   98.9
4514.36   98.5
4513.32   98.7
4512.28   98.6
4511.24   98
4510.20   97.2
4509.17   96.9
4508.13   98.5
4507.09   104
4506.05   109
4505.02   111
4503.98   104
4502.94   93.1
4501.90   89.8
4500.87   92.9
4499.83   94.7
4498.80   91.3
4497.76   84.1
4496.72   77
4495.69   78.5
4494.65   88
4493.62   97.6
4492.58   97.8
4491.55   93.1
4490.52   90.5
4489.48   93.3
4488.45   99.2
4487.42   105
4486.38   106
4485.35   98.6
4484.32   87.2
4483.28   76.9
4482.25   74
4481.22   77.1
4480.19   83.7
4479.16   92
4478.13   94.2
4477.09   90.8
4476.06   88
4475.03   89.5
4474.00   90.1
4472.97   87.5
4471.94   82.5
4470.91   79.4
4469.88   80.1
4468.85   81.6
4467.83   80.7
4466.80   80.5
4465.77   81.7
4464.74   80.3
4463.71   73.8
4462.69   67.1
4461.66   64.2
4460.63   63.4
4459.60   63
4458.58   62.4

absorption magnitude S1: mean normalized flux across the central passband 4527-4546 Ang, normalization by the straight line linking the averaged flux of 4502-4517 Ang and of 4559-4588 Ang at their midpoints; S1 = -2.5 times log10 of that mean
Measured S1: 0.168 mag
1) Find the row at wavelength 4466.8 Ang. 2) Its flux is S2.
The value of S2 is 80.5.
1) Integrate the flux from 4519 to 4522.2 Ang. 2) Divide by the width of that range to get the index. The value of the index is 98.3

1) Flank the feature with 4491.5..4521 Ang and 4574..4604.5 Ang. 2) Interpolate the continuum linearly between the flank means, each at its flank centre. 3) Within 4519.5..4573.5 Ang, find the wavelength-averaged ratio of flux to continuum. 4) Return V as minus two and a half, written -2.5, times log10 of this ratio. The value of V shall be 0.04 mag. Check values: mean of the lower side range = 95.6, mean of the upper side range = 98.8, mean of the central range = 93.6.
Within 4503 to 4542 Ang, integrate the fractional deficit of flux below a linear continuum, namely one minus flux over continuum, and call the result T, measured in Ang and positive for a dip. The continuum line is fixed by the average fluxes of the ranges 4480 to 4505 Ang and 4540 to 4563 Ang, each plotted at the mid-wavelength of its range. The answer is 0.71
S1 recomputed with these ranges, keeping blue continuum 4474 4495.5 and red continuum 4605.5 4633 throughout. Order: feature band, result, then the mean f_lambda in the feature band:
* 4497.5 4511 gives -0.054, 97.7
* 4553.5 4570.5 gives -0.021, 101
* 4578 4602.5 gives 0.041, 98.2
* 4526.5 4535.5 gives 0.252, 75.9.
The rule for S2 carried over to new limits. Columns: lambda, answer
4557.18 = 95.7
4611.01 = 113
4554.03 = 91.3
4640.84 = 97.8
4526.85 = 81.6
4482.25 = 74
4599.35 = 97.8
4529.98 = 73.1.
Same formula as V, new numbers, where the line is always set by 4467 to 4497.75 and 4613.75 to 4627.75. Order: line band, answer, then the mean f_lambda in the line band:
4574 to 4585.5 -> 0.01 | 98.9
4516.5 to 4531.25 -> 0.05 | 89.1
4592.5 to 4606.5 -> 0.07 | 96.6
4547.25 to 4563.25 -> 0.00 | 97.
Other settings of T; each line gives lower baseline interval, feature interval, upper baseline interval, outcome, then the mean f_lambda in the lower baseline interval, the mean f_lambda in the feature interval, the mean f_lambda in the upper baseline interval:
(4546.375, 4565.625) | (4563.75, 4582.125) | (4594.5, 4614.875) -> -0.42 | 97.3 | 100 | 99.5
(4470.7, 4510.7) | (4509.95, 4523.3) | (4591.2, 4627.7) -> -0.59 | 92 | 98.3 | 102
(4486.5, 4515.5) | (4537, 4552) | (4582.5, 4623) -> 0.38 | 95.8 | 95.6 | 101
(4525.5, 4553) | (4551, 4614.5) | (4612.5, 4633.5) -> -2.20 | 87.6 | 99.8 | 105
